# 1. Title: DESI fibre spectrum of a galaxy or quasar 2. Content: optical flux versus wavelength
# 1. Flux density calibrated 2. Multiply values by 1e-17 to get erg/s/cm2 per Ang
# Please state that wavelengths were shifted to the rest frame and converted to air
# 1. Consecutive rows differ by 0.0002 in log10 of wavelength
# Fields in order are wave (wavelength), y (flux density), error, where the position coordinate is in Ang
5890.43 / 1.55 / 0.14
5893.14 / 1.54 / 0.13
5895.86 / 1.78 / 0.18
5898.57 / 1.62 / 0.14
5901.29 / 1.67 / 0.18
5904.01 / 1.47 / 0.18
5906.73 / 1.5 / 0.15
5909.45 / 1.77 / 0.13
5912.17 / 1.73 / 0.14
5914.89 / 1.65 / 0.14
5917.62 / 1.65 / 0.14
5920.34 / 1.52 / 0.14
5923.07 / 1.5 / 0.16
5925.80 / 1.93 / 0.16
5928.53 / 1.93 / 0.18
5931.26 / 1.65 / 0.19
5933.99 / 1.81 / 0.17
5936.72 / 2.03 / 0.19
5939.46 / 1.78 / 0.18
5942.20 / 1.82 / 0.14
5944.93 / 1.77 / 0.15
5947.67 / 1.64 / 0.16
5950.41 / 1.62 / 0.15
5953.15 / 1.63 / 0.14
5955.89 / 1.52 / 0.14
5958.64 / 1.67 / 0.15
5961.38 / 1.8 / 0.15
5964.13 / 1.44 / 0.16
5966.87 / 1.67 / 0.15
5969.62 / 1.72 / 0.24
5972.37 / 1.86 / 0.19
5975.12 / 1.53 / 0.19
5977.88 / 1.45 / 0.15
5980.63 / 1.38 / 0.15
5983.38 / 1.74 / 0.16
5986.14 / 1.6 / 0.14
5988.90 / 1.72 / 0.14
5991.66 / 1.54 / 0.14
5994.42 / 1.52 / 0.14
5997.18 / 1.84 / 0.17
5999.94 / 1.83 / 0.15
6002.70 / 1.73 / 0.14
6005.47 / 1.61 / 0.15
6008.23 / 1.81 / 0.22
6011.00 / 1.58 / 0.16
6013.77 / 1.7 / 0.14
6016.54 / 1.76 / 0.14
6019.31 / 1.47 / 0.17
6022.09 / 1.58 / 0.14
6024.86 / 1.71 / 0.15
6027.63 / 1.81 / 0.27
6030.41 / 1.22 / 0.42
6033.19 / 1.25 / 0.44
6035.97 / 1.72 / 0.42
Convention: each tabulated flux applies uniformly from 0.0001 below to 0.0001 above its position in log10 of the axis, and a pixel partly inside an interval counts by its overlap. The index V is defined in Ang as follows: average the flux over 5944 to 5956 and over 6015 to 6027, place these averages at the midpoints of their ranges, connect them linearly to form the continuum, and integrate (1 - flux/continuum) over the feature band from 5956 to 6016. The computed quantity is -0.4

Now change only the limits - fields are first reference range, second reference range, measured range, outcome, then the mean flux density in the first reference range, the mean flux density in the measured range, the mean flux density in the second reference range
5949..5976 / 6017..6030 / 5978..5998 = 0.4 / 1.65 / 1.6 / 1.62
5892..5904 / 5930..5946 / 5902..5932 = 1.0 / 1.63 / 1.66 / 1.81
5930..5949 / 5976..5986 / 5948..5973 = 0.1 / 1.79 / 1.65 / 1.53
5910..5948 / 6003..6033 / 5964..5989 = 0.9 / 1.75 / 1.61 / 1.61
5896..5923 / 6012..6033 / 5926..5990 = -3.3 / 1.62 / 1.69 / 1.59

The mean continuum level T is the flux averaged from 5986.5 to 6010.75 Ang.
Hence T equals 1.69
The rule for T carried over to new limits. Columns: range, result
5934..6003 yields 1.68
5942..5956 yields 1.67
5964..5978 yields 1.64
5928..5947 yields 1.82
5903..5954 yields 1.71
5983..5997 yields 1.63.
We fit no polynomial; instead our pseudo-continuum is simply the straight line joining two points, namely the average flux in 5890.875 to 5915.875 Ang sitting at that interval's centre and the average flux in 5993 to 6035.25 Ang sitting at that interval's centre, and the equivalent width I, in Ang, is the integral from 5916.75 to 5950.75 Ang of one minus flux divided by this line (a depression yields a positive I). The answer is -2.4 Ang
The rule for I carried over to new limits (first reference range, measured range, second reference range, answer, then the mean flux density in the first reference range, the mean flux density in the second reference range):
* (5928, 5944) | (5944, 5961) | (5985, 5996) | 1.1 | 1.83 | 1.6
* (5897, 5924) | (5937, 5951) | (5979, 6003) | -1.1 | 1.61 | 1.65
